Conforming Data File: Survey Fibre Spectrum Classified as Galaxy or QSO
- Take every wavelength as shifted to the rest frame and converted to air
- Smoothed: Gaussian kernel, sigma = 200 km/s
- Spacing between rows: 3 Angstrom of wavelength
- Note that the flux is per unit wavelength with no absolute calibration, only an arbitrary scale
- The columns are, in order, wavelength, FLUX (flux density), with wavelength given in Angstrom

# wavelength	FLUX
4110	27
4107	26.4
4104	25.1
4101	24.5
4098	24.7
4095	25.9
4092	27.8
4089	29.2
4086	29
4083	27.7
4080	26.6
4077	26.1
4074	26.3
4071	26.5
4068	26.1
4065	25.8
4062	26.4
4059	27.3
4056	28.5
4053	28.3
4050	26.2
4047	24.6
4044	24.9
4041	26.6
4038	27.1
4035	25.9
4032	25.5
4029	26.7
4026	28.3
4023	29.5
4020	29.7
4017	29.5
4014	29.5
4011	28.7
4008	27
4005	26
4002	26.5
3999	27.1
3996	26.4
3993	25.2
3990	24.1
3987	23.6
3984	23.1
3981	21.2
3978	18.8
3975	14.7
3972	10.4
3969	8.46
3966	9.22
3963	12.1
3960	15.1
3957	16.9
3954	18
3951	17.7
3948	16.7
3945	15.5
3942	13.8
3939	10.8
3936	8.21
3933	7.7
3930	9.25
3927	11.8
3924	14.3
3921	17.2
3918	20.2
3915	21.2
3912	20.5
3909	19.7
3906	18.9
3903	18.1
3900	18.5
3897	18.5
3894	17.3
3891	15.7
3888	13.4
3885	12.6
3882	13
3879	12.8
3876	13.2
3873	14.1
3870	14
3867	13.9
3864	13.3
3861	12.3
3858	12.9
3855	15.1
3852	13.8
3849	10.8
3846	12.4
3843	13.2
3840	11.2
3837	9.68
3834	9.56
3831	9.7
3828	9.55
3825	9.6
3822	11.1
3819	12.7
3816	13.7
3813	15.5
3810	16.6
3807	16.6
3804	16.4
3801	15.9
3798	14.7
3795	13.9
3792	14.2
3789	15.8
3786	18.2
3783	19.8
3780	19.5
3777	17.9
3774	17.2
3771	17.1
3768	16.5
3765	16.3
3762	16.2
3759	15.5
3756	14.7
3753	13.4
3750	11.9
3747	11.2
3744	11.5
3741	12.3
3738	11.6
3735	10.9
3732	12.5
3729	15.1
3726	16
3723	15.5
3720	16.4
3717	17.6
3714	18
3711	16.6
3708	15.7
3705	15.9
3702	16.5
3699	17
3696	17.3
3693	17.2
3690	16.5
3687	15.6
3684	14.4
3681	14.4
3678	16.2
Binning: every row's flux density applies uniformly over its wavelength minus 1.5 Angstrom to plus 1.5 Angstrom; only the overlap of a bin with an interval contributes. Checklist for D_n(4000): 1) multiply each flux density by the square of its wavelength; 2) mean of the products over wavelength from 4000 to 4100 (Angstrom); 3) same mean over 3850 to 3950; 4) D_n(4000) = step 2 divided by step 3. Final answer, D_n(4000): 1.97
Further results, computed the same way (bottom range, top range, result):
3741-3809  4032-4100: 1.98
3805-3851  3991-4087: 2.47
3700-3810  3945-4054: 1.67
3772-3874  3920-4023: 1.46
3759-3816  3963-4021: 1.51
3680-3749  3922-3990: 1.11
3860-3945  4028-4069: 1.92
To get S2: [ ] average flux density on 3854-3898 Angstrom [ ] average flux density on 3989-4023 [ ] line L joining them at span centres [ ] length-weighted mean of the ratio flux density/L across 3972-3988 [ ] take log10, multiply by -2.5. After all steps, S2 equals 0.28 mag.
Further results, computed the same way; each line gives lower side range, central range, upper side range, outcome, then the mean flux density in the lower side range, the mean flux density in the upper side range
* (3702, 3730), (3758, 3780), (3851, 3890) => -0.105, 16.3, 13.4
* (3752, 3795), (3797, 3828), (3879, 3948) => 0.154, 16.5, 15.3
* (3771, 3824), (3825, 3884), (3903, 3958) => 0.267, 15.8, 15.5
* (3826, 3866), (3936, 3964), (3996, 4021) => 0.432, 11.8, 27.9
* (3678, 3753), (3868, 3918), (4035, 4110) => 0.254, 14.9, 26.6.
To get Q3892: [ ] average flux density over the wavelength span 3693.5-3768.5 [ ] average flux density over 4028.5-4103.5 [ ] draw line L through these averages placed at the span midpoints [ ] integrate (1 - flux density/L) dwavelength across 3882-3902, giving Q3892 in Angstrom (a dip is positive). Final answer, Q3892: 4.57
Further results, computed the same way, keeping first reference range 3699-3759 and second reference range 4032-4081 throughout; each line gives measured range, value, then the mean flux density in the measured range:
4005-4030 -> -3.5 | 28.5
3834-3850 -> 6.3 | 11.3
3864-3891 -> 8.7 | 13.5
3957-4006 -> 9.2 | 19.4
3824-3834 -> 4.7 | 9.61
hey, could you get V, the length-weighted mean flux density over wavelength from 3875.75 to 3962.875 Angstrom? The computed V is 15.4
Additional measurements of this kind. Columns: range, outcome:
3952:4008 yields 19.5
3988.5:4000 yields 25.6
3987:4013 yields 26.3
